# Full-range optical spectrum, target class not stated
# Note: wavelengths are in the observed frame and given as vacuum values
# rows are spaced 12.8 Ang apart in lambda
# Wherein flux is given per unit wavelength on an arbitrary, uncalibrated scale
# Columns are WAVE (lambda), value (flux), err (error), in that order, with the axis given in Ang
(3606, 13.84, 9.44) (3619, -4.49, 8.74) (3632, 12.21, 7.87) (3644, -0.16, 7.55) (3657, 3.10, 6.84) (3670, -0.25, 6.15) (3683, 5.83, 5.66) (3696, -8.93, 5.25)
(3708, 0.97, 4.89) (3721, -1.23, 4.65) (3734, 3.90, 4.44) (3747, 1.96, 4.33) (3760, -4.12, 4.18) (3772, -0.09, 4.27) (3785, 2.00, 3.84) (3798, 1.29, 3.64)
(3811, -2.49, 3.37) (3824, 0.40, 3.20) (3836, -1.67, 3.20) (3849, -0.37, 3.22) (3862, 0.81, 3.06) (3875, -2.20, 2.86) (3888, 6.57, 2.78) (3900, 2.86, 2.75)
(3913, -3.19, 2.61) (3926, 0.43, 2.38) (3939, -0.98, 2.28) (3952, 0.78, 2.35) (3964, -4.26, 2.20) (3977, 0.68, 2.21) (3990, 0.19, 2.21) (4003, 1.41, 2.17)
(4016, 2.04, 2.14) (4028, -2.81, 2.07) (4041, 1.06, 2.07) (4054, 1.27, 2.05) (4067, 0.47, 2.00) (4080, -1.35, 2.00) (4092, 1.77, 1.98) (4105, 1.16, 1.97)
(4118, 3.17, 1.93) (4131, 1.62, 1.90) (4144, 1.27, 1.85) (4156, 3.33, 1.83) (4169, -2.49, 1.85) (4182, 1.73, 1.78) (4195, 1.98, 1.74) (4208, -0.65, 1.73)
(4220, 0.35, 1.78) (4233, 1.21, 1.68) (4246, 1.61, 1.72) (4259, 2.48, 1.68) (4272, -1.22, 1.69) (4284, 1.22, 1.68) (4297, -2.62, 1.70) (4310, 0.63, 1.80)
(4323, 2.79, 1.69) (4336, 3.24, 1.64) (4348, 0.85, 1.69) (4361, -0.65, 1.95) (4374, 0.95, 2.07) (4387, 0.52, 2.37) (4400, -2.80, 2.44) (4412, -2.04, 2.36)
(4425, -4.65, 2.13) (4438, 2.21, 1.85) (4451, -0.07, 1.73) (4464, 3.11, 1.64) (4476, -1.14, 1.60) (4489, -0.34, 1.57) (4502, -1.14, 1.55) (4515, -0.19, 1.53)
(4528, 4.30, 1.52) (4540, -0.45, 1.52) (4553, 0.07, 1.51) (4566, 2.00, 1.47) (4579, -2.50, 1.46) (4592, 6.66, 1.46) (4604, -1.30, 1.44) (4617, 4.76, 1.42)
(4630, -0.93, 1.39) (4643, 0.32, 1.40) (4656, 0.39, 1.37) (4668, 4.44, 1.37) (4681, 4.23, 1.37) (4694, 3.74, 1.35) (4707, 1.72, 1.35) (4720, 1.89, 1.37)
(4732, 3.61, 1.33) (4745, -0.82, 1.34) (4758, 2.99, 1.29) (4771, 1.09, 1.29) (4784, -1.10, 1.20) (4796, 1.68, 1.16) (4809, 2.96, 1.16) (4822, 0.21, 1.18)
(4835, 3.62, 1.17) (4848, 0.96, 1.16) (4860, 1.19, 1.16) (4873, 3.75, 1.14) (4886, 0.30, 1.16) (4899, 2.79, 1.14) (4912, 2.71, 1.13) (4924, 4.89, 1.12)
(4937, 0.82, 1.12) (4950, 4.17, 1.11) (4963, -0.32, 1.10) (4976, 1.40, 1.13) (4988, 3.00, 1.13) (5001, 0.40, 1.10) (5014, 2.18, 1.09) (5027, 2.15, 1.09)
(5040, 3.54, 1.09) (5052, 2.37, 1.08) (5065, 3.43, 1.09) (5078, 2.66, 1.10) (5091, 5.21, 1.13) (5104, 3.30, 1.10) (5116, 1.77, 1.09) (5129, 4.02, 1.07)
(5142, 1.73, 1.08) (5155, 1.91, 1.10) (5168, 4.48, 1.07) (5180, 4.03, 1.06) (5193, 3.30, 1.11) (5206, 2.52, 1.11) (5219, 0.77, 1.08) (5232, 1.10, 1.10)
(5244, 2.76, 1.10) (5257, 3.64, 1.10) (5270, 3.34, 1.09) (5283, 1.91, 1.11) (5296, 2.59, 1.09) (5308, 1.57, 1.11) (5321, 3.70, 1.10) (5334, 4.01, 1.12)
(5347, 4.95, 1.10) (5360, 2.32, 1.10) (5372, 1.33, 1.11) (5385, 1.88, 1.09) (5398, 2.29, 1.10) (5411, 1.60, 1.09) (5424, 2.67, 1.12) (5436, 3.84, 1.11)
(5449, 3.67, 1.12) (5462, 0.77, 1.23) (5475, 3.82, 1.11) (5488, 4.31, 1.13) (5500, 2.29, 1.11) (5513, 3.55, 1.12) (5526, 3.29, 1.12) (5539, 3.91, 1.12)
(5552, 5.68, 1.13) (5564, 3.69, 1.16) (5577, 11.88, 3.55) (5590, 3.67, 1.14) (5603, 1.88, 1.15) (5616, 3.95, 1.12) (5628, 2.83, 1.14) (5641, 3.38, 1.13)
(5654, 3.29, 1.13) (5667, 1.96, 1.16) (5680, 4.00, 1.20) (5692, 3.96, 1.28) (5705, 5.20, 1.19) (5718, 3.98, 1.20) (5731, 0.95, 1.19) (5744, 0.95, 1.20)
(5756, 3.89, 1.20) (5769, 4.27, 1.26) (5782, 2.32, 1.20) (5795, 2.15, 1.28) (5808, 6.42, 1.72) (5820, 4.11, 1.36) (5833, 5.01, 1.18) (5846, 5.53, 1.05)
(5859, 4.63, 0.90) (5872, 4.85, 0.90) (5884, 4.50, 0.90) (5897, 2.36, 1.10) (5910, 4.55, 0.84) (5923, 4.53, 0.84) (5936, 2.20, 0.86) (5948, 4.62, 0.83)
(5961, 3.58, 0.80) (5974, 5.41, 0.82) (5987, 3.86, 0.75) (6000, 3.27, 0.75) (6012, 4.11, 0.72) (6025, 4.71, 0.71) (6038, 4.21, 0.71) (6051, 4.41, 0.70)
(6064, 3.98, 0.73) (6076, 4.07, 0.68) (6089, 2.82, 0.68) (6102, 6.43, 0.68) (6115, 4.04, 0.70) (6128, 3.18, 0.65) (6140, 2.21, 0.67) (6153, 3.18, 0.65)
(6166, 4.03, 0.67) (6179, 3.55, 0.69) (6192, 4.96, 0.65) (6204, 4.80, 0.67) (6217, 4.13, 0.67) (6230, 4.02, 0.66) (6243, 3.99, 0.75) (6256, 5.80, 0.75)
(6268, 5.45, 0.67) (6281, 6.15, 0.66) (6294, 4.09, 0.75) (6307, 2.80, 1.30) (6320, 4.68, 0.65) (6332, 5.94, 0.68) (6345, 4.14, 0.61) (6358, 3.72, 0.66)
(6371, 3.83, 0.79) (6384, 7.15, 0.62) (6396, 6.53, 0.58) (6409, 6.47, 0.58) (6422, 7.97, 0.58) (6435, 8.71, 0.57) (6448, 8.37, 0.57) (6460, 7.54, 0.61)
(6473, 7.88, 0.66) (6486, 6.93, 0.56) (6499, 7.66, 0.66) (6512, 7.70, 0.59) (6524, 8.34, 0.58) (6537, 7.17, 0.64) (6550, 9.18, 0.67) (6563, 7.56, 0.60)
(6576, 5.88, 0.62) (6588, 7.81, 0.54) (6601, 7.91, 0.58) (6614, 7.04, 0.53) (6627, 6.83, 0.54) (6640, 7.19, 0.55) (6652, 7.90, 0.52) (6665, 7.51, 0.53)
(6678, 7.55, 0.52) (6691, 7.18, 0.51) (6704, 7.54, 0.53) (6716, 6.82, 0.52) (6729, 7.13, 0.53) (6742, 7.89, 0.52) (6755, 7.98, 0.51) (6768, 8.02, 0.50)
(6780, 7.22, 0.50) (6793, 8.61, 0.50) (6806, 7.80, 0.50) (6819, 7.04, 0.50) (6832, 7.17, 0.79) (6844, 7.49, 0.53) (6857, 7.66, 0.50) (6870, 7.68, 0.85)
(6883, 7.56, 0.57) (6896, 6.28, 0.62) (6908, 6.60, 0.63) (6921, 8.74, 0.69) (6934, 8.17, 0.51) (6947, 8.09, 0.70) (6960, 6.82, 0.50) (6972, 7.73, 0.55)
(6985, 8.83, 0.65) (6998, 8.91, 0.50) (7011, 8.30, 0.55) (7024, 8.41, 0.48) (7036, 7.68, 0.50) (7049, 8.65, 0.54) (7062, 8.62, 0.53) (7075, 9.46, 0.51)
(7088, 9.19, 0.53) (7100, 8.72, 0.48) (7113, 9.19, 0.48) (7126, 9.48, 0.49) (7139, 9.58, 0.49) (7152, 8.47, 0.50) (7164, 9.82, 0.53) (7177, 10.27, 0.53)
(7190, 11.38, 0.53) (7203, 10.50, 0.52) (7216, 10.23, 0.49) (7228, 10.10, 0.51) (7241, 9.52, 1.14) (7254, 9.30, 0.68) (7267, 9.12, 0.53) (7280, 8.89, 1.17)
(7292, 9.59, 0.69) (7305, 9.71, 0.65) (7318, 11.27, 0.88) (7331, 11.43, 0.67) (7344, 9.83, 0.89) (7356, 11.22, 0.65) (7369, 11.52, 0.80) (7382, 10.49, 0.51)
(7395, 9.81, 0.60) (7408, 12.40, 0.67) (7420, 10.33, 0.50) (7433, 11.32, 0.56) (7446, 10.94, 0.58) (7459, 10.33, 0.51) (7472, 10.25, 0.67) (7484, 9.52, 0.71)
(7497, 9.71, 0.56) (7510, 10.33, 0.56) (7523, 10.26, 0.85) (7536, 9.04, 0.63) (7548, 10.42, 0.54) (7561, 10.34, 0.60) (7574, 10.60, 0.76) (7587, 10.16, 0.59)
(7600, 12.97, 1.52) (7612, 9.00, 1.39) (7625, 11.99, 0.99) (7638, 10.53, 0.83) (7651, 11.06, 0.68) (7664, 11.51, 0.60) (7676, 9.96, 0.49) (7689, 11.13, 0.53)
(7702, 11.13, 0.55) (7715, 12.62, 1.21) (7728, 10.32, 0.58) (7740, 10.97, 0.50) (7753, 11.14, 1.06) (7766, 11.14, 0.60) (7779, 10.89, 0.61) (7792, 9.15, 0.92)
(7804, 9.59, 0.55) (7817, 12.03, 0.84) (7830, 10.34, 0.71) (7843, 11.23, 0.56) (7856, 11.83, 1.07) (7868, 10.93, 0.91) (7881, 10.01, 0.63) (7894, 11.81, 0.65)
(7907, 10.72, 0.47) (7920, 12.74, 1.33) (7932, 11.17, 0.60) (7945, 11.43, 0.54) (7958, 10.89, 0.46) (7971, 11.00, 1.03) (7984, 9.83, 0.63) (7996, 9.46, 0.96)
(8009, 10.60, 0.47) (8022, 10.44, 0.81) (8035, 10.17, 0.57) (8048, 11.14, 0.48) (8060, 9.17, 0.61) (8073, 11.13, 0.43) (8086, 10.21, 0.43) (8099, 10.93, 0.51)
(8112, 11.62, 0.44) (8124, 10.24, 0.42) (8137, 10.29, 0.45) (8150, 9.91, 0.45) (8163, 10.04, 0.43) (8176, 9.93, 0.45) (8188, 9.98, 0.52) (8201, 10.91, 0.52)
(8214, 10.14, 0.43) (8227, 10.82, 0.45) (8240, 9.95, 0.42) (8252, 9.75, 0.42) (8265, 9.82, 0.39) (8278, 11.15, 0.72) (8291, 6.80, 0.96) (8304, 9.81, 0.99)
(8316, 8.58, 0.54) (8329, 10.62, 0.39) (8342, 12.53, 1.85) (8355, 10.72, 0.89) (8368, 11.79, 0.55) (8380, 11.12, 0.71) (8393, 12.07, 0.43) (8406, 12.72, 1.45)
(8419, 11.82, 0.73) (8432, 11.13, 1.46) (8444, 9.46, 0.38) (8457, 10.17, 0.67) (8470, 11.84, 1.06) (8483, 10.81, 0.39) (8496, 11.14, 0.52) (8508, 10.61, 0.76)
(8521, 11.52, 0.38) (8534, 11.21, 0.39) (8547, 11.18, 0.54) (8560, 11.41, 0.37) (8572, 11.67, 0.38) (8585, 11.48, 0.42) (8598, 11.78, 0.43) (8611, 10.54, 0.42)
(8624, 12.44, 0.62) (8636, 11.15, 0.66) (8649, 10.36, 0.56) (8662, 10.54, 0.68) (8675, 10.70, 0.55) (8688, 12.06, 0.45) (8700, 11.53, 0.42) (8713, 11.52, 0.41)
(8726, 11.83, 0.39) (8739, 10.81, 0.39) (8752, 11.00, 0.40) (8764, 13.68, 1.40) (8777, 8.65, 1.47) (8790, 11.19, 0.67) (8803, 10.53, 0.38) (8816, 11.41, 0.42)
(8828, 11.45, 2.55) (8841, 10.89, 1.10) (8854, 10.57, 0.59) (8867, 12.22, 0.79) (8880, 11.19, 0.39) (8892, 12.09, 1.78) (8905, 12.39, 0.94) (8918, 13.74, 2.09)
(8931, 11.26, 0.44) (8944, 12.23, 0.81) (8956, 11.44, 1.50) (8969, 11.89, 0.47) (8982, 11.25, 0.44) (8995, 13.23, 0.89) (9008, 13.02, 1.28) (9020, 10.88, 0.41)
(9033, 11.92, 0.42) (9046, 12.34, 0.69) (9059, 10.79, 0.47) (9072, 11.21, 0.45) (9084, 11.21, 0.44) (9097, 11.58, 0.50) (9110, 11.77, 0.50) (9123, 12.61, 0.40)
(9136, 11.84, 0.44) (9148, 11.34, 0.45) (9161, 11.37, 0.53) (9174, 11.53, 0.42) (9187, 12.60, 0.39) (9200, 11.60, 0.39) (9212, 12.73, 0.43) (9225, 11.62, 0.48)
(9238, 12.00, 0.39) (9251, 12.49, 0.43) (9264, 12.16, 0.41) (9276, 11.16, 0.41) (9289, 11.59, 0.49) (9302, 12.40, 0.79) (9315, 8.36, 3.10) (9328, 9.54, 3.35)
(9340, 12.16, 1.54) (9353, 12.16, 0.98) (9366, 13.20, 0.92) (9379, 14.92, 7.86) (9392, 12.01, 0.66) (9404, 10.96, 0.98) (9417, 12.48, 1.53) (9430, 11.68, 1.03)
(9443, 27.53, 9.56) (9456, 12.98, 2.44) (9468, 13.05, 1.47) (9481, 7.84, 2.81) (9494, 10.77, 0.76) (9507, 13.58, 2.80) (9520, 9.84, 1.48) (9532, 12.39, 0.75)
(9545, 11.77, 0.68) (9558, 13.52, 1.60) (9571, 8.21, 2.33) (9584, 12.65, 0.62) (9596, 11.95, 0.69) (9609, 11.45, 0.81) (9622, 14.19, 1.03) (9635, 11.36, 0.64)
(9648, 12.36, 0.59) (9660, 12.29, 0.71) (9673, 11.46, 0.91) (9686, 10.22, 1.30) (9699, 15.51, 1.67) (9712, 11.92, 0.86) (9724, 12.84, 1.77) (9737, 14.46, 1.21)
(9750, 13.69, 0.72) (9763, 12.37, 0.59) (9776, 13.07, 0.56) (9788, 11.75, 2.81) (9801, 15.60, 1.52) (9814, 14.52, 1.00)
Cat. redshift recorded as 0.60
